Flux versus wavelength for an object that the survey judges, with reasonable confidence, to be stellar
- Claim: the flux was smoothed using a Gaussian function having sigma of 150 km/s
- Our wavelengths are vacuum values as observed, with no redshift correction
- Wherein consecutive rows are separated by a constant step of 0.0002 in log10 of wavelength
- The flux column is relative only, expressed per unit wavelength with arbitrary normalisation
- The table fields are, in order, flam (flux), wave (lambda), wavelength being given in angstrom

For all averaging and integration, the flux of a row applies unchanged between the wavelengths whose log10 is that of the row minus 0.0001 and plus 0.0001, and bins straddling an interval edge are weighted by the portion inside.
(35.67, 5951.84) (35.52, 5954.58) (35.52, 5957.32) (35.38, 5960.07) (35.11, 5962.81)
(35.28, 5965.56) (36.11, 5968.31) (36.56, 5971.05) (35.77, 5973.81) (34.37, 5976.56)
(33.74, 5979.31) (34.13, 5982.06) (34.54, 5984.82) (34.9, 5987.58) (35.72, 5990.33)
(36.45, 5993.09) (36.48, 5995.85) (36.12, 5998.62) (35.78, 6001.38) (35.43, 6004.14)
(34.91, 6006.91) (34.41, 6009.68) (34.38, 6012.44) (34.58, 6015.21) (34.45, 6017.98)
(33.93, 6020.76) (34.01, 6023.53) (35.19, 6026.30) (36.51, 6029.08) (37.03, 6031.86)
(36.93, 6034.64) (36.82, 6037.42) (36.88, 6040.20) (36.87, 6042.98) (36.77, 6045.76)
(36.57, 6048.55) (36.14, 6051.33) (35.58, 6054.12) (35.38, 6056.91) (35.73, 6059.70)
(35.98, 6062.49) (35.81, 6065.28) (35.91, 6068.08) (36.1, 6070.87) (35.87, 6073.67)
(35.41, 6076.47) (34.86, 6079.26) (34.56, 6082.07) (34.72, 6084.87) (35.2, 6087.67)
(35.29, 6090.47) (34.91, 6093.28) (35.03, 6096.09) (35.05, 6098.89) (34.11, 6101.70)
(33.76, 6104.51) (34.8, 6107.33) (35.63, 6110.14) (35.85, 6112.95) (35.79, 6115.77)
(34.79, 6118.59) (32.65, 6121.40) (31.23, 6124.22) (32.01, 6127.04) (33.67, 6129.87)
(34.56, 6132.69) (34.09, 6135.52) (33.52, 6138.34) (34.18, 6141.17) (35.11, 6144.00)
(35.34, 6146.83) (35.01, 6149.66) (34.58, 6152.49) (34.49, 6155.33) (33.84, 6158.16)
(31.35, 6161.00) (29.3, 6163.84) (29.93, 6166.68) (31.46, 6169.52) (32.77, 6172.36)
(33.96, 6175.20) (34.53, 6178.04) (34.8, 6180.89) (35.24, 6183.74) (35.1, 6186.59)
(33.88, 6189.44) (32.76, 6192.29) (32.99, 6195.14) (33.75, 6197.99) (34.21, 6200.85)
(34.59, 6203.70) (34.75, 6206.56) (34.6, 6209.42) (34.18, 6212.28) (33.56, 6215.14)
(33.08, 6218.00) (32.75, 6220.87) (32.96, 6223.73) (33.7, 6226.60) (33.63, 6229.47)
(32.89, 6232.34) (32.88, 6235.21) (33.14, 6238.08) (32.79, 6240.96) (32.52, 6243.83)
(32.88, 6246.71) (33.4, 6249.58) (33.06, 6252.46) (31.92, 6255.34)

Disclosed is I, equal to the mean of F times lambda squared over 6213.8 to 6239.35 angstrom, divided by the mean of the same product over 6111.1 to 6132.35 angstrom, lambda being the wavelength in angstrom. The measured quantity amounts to 1.0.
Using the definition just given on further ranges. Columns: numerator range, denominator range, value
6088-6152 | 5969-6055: 1.00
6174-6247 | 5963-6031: 1.03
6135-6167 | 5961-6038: 1.00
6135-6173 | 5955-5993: 1.00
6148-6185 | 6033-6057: 0.95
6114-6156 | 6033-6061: 0.96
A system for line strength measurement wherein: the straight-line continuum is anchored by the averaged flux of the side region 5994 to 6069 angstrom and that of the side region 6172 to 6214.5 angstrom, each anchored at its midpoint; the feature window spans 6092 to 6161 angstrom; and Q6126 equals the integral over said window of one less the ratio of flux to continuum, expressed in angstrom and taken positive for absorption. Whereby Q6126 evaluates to 1.1 angstrom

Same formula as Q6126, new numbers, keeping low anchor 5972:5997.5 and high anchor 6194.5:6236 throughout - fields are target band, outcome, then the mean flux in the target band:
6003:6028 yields 0.2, 34.6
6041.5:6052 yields -0.6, 36.6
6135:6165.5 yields 0.4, 33.7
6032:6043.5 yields -0.7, 36.9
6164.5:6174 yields 0.7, 31.3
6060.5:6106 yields -0.9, 35.2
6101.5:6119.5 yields -0.4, 35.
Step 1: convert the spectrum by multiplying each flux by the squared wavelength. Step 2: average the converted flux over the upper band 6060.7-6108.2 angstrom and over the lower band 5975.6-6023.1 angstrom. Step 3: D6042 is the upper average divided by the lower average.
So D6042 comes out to 1.03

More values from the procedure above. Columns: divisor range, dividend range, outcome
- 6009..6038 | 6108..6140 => 1.00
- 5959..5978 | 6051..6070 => 1.04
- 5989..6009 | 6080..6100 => 1.01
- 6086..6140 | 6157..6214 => 1.00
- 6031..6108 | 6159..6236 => 0.98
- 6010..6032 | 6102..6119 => 1.04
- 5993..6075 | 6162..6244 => 0.99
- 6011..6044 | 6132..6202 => 0.99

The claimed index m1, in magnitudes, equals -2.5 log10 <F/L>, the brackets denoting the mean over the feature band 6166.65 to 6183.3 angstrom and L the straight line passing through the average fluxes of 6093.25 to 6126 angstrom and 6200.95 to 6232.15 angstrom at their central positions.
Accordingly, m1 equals 0.02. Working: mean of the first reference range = 34.4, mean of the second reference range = 33.8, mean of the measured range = 33.3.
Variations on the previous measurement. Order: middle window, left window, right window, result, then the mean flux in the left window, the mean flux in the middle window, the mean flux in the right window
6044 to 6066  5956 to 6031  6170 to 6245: -0.04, 35.2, 36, 33.7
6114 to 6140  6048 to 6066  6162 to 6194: 0.02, 35.9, 33.6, 33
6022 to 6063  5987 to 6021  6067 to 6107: -0.03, 35.2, 36.2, 35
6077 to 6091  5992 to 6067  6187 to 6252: 0.00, 35.7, 35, 33.5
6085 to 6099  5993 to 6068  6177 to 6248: 0.00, 35.7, 35.1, 33.7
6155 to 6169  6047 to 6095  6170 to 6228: 0.09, 35.5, 31.5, 33.9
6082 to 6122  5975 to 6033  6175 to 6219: -0.01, 35.1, 34.9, 34.1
